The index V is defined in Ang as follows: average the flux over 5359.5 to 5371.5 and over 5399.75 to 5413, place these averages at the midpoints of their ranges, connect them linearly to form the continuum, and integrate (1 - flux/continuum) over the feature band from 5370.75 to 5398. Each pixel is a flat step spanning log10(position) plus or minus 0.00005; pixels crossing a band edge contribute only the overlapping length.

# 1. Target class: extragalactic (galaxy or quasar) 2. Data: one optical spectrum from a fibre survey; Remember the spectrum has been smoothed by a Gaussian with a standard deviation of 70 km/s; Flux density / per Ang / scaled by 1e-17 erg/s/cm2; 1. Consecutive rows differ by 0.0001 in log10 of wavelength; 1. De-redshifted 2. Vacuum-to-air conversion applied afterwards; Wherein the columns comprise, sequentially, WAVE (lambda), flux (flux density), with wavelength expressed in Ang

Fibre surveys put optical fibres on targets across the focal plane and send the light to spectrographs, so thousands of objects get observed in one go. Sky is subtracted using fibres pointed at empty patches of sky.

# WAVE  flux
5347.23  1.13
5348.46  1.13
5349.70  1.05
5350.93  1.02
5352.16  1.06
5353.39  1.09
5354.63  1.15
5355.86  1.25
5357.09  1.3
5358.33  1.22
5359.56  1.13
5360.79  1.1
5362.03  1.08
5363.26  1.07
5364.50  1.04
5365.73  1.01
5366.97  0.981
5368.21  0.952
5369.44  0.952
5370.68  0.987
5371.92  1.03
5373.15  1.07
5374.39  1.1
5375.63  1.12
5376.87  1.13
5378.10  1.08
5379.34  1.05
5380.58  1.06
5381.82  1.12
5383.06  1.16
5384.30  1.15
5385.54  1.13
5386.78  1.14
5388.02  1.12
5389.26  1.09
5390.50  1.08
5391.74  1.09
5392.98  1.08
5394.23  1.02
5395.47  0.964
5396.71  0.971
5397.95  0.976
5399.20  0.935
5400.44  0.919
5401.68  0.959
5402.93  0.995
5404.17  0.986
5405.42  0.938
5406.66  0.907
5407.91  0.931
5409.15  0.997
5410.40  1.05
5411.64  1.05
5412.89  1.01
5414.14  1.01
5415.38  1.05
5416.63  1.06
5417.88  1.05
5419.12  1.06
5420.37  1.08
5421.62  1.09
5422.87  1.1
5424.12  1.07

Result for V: -2.09 Ang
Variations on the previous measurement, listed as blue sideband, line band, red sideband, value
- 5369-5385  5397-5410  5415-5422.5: 1.4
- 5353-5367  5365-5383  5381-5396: 1.0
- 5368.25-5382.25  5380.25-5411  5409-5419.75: 0.5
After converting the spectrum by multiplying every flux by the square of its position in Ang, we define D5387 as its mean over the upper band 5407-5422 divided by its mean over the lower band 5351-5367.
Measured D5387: 0.9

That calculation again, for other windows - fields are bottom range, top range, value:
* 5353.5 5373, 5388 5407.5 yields 0.93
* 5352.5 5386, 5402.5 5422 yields 0.95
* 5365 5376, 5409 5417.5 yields 1.03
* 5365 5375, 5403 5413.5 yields 0.99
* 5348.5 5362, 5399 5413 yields 0.87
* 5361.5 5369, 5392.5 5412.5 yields 0.97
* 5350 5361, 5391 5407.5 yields 0.87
